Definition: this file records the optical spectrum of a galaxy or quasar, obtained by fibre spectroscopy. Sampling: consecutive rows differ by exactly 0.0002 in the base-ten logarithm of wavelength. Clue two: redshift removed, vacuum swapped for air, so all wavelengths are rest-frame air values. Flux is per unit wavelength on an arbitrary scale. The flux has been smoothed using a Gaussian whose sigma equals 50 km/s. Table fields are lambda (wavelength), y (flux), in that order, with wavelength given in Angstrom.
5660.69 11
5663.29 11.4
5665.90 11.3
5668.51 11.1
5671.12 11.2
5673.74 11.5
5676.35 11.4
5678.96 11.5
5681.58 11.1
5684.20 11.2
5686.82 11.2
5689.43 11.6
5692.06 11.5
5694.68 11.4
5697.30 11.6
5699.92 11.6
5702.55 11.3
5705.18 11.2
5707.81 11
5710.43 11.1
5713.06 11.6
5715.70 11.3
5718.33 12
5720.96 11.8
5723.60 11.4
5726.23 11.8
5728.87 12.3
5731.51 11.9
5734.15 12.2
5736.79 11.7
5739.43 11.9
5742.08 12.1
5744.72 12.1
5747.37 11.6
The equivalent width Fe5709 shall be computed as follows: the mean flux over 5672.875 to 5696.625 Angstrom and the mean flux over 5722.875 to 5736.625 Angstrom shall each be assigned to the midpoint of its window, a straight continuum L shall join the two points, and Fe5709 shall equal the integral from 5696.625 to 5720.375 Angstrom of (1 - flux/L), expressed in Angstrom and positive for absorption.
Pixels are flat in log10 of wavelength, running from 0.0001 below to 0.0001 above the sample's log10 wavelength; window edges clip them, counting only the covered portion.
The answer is 0.5 Angstrom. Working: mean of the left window 11.4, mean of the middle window 11.4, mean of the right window 11.9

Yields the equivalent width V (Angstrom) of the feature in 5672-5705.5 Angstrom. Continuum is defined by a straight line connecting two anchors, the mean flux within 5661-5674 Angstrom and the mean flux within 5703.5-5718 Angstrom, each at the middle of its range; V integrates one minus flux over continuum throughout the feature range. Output -0.4 Angstrom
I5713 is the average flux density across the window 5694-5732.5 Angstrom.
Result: 11.6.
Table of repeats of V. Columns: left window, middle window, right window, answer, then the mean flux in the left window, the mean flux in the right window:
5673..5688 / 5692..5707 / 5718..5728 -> 0.12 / 11.3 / 11.8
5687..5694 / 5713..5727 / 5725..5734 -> 0.29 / 11.5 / 12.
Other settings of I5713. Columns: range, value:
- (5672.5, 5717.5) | 11.4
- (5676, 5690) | 11.3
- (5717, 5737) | 11.9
